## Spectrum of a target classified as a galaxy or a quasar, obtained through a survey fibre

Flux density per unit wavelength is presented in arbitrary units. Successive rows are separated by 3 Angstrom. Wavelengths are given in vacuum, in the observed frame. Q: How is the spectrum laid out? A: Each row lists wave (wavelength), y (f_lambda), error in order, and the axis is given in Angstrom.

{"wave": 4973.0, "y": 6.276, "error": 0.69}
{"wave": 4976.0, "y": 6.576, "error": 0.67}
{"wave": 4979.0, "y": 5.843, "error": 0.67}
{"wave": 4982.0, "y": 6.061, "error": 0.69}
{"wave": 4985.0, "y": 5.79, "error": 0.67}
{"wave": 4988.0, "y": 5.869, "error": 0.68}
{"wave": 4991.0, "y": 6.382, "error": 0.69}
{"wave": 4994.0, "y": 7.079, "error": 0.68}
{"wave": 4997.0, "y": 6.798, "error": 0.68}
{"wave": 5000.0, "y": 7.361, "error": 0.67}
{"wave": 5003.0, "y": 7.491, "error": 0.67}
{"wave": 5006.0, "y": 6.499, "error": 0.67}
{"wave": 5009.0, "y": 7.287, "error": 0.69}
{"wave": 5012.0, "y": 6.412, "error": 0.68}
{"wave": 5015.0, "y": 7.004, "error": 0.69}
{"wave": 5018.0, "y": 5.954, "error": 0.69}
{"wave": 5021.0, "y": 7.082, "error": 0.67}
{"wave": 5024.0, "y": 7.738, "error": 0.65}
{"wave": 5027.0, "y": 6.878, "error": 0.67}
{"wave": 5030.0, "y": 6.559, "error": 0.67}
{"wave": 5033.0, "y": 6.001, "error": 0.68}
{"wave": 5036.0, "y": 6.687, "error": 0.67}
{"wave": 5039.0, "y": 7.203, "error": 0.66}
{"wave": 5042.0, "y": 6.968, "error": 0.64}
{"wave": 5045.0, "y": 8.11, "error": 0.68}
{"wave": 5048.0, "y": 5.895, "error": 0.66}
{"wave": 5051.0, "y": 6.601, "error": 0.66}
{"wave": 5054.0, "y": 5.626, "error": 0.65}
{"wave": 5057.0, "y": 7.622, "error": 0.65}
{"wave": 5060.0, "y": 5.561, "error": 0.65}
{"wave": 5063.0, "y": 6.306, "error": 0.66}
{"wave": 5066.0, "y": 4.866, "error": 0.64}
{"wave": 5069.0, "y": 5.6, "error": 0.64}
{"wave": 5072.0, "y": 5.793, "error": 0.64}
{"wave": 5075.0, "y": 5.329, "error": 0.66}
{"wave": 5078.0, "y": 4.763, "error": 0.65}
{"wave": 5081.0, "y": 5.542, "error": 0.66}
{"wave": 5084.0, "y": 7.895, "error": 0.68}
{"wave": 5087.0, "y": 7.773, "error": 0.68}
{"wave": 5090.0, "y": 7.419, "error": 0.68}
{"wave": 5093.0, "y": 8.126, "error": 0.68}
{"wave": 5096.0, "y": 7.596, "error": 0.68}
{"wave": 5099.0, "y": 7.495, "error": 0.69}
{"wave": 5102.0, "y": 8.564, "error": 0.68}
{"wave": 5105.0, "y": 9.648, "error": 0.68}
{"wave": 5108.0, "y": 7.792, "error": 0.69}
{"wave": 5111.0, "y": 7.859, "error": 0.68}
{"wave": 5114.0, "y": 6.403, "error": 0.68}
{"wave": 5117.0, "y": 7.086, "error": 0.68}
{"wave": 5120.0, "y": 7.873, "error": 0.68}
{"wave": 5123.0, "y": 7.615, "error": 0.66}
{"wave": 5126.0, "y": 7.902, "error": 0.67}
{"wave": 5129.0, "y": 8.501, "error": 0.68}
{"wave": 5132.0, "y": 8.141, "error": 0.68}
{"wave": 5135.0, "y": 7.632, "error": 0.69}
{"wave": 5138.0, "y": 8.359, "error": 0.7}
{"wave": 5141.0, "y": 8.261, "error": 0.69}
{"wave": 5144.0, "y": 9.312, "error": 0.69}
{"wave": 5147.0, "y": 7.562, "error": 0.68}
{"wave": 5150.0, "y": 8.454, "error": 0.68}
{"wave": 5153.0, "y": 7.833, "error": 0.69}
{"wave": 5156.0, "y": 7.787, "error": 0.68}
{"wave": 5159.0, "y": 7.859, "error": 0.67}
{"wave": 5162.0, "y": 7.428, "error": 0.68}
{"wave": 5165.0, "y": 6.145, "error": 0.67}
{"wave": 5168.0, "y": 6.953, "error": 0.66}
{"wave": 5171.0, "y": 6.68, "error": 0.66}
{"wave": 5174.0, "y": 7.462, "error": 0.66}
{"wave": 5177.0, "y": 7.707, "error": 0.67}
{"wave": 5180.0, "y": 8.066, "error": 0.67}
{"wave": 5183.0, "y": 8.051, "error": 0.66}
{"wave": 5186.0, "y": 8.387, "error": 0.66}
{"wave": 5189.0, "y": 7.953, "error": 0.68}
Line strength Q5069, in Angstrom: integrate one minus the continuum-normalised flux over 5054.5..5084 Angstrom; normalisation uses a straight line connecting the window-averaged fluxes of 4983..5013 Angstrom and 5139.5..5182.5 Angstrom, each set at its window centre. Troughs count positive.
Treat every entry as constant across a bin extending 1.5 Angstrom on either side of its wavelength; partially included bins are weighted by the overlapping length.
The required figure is 5.4 Angstrom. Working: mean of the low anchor 6.69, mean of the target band 5.82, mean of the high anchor 7.69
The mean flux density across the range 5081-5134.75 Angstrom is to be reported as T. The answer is 7.79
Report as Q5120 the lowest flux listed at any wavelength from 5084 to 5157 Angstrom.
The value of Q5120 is 6.403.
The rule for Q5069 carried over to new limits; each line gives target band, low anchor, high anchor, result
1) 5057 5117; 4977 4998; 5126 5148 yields 5.7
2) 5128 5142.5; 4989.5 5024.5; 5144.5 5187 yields -1.3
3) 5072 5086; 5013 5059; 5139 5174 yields 2.3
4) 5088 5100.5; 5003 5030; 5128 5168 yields -0.3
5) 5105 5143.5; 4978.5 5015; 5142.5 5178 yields -2.7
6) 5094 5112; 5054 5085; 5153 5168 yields -4.9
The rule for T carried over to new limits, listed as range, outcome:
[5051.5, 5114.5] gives 6.84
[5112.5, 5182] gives 7.7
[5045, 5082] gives 5.89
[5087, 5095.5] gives 7.75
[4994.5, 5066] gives 6.73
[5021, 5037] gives 6.8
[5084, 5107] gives 8.07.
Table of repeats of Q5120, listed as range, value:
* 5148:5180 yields 6.145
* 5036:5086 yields 4.763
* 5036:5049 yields 5.895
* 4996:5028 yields 5.954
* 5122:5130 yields 7.615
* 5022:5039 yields 6.001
